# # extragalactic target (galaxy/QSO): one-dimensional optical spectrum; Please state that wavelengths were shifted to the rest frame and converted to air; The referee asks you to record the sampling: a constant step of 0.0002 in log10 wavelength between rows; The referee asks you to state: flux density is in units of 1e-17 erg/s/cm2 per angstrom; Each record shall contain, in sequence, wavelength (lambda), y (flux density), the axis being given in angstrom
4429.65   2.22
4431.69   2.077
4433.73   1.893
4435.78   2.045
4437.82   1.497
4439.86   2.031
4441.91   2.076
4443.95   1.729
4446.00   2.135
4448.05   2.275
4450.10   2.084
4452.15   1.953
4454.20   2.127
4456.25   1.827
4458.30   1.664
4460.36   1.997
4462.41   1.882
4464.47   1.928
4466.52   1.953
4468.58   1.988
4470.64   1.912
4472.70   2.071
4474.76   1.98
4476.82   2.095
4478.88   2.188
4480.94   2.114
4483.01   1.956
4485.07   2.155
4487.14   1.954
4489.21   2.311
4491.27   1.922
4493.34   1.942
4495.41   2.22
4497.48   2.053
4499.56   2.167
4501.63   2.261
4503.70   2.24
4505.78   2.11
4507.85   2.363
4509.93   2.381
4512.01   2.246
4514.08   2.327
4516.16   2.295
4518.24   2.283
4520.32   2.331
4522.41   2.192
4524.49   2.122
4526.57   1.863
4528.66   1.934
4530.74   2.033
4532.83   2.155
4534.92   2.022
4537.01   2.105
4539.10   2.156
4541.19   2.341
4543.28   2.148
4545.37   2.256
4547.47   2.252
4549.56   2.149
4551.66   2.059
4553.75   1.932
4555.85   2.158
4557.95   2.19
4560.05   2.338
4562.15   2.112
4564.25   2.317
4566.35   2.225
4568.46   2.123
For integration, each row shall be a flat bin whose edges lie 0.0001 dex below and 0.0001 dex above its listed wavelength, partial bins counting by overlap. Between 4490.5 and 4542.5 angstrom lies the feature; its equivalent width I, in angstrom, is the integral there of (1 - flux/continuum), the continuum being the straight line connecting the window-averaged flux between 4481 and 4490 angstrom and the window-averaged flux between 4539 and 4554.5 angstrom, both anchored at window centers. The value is -0.9 angstrom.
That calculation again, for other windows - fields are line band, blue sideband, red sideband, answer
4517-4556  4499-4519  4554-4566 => 1.80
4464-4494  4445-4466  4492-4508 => 0.58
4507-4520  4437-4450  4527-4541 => -1.68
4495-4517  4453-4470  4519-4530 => -2.16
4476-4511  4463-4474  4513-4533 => -1.54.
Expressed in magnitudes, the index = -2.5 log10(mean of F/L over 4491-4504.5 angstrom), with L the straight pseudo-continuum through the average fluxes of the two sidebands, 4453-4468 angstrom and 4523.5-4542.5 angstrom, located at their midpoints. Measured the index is -0.06 mag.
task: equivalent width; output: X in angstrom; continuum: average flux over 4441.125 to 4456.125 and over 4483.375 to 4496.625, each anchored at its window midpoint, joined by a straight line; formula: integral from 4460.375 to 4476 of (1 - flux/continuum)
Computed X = 0.7 angstrom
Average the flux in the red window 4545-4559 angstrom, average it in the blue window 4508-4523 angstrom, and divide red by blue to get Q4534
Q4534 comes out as 0.93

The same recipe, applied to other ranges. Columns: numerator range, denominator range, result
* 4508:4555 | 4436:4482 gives 1.09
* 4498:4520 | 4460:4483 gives 1.13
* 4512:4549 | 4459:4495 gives 1.07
